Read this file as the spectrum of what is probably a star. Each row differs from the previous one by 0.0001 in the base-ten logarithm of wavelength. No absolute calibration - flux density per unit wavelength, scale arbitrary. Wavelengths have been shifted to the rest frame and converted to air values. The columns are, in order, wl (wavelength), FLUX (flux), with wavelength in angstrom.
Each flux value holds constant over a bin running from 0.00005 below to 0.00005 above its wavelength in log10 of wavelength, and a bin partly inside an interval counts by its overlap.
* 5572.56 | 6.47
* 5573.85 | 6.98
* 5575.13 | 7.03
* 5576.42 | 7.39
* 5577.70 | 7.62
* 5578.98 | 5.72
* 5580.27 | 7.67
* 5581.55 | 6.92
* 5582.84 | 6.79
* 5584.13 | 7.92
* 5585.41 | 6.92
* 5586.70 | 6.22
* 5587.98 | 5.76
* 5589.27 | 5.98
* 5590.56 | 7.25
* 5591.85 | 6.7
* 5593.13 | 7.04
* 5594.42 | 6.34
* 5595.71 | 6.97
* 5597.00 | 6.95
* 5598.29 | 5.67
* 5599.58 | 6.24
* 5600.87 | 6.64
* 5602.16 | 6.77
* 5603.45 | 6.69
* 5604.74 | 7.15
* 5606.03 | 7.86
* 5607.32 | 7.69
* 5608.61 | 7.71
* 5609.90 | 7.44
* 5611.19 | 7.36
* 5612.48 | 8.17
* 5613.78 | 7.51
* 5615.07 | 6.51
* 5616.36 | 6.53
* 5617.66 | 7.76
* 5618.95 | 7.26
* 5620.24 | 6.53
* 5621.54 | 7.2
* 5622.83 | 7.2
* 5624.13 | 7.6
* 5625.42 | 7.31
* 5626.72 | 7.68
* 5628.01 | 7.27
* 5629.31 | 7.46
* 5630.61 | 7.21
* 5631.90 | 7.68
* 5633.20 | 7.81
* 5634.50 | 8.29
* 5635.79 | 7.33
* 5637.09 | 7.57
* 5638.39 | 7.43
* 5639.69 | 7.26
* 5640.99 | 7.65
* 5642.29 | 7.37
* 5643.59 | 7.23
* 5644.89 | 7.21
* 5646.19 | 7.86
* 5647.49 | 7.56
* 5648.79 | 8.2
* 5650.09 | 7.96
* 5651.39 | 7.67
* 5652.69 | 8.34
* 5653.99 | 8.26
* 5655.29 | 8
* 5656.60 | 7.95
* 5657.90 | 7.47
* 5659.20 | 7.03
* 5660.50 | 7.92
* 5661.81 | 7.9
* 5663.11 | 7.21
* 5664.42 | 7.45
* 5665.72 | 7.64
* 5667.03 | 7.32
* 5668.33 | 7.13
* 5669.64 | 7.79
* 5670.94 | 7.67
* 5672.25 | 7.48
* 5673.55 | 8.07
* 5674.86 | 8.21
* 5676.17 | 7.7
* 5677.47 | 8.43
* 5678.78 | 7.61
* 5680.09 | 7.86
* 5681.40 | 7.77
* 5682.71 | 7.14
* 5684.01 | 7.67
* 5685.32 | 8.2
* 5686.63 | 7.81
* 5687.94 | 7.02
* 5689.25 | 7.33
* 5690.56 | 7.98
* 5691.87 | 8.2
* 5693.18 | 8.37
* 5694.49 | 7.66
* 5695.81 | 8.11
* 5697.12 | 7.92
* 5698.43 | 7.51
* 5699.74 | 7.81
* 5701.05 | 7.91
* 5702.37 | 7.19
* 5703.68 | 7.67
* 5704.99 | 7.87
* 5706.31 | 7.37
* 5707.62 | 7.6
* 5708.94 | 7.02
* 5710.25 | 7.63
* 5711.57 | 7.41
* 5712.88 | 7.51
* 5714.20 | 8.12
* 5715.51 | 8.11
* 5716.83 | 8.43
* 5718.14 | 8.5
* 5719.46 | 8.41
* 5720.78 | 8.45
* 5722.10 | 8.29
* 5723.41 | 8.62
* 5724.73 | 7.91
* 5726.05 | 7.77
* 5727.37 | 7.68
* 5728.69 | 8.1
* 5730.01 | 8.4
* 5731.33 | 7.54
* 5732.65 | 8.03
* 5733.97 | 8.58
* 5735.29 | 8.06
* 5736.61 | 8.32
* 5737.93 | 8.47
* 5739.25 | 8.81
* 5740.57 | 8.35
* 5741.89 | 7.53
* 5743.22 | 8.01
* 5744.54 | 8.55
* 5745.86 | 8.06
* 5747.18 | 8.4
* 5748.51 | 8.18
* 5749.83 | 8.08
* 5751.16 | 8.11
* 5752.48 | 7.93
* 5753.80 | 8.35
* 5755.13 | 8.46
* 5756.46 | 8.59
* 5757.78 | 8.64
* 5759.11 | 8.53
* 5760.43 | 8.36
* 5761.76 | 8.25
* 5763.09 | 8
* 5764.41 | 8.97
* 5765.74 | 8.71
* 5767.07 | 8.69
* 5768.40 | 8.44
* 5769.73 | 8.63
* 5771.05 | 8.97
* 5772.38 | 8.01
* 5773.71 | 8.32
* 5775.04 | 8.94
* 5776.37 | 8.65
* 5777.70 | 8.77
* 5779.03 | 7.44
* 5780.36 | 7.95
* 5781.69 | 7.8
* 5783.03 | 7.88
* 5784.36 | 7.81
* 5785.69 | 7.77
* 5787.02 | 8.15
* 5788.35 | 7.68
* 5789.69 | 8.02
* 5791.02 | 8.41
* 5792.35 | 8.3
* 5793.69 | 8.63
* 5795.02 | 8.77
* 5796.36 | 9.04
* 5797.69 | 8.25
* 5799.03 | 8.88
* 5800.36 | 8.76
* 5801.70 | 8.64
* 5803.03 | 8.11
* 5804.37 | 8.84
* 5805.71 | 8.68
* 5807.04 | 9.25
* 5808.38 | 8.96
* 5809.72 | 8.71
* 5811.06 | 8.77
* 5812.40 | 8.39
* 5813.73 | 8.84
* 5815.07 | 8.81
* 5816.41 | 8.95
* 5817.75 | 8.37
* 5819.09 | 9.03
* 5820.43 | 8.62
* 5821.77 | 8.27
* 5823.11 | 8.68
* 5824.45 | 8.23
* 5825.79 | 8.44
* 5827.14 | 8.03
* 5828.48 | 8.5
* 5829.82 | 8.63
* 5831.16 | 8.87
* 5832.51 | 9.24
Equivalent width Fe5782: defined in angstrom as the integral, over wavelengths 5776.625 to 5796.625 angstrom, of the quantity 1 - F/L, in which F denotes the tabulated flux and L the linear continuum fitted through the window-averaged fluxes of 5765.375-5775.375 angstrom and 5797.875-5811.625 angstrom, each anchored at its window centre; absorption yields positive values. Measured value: 1.2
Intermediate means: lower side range 8.57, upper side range 8.74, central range 8.15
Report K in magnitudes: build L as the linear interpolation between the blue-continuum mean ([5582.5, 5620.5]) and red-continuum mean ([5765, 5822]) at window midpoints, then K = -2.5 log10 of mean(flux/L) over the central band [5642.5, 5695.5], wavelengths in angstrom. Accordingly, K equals -0.03 mag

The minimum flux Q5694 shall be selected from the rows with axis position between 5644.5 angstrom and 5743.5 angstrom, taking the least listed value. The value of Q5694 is 7.02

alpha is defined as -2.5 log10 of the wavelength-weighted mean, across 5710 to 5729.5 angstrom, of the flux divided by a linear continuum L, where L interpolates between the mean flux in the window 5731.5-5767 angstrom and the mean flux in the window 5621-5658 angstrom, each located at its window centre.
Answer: 0.01 mag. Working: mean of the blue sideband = 7.63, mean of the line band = 8.07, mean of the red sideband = 8.32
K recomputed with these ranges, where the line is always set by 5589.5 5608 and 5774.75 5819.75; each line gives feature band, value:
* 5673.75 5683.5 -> -0.047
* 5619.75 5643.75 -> -0.048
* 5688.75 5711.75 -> -0.005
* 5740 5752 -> -0.011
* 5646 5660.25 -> -0.082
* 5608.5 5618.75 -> -0.060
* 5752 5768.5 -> -0.038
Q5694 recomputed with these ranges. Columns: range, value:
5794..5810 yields 8.11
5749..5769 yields 7.93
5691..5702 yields 7.51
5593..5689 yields 5.67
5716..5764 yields 7.53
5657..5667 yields 7.03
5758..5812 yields 7.44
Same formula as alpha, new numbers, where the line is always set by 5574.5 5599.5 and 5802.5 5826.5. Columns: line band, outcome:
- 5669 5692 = -0.03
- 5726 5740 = -0.03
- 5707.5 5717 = 0.02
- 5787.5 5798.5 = 0.01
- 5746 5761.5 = -0.02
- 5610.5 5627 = -0.04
